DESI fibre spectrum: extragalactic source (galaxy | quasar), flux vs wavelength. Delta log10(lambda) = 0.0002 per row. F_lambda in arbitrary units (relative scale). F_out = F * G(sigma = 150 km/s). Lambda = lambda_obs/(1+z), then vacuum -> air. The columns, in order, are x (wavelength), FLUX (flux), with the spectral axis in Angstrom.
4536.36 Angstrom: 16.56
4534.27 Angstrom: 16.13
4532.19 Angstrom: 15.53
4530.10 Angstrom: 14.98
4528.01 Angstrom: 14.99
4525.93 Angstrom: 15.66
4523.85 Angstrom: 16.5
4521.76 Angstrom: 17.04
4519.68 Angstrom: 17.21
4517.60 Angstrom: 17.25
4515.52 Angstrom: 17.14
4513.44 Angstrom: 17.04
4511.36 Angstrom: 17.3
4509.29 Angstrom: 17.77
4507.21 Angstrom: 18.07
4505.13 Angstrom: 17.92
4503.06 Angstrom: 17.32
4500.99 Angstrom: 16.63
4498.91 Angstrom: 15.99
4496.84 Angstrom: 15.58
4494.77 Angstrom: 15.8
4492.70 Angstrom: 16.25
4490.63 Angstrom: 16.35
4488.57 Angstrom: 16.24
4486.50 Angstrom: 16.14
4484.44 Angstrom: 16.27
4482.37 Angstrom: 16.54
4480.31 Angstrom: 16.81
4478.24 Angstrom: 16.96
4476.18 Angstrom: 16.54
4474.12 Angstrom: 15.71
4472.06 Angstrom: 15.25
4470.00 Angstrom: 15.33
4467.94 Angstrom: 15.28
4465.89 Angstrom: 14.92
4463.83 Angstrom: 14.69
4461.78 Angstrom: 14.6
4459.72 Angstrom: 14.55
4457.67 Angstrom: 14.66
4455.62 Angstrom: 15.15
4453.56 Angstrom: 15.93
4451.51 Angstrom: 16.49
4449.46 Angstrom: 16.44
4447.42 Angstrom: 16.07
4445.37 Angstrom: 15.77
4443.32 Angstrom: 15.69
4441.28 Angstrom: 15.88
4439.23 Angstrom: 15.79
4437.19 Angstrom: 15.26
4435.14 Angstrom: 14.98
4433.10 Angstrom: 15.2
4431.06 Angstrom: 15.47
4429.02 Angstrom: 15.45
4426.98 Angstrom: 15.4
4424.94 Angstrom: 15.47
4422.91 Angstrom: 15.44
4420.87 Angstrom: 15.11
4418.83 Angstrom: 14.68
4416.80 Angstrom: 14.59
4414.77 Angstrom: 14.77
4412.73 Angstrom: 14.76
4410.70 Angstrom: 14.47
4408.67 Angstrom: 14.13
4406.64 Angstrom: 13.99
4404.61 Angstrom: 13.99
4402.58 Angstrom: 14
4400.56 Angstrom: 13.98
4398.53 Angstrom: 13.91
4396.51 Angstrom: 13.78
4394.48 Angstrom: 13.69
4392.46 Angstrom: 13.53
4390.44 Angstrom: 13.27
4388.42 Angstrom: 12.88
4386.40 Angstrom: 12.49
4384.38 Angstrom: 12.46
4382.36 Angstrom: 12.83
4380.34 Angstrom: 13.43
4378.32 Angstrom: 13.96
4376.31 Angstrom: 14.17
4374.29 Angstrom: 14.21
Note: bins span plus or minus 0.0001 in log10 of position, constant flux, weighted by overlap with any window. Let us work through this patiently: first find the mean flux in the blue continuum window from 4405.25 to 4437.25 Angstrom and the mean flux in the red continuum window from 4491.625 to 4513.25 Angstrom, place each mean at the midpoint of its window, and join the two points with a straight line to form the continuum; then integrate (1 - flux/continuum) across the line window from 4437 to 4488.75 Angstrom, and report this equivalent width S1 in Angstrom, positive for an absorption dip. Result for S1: 0.6 Angstrom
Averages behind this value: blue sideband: 14.9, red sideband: 16.9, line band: 15.7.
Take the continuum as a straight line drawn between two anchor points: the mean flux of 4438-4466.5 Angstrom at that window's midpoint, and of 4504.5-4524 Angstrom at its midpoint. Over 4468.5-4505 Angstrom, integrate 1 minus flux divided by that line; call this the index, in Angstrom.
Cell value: 0.6 Angstrom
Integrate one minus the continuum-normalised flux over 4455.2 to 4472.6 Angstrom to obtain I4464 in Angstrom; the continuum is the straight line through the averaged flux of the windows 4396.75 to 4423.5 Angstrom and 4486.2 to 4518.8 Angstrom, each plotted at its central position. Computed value 0.98 Angstrom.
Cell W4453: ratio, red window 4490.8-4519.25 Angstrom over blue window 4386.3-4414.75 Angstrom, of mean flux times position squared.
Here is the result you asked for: 1.3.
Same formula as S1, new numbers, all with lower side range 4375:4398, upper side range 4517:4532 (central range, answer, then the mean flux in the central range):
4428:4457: -2.38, 15.7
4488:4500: -0.38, 16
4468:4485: -1.05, 16.1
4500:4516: -1.61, 17.4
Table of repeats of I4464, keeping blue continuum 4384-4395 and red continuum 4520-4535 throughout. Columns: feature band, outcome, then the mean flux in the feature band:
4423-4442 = -2.01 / 15.4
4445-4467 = -1.45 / 15.4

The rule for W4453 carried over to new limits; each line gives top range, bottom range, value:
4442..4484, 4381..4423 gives 1.16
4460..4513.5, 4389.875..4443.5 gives 1.14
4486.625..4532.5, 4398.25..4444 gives 1.16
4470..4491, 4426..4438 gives 1.09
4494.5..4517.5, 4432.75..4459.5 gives 1.12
